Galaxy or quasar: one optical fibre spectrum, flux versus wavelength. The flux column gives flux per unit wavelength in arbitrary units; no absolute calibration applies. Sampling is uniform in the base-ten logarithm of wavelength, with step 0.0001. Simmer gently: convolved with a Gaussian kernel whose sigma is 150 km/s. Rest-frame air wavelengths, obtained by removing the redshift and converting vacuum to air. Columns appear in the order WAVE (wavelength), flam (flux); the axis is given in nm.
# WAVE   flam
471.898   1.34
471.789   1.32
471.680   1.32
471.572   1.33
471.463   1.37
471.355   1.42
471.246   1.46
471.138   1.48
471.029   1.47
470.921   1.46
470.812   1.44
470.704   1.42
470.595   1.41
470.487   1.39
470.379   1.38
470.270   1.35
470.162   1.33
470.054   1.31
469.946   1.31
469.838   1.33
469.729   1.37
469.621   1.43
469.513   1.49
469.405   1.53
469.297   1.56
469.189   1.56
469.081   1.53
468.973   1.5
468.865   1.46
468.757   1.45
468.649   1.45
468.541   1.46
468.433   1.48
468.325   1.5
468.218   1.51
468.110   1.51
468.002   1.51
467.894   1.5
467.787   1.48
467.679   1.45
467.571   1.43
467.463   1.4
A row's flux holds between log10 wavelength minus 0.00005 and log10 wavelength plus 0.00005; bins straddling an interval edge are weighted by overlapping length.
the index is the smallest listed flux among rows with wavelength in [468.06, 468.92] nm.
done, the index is 1.45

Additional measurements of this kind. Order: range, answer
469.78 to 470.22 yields 1.31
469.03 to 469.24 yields 1.53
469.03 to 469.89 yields 1.33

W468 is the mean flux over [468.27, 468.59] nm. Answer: 1.48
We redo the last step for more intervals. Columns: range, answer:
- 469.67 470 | 1.34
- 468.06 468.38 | 1.51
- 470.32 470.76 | 1.4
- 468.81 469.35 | 1.52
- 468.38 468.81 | 1.46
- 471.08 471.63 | 1.41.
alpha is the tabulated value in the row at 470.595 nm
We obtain 1.41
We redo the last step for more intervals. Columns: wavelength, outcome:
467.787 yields 1.48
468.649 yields 1.45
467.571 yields 1.43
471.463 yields 1.37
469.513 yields 1.49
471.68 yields 1.32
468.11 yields 1.51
